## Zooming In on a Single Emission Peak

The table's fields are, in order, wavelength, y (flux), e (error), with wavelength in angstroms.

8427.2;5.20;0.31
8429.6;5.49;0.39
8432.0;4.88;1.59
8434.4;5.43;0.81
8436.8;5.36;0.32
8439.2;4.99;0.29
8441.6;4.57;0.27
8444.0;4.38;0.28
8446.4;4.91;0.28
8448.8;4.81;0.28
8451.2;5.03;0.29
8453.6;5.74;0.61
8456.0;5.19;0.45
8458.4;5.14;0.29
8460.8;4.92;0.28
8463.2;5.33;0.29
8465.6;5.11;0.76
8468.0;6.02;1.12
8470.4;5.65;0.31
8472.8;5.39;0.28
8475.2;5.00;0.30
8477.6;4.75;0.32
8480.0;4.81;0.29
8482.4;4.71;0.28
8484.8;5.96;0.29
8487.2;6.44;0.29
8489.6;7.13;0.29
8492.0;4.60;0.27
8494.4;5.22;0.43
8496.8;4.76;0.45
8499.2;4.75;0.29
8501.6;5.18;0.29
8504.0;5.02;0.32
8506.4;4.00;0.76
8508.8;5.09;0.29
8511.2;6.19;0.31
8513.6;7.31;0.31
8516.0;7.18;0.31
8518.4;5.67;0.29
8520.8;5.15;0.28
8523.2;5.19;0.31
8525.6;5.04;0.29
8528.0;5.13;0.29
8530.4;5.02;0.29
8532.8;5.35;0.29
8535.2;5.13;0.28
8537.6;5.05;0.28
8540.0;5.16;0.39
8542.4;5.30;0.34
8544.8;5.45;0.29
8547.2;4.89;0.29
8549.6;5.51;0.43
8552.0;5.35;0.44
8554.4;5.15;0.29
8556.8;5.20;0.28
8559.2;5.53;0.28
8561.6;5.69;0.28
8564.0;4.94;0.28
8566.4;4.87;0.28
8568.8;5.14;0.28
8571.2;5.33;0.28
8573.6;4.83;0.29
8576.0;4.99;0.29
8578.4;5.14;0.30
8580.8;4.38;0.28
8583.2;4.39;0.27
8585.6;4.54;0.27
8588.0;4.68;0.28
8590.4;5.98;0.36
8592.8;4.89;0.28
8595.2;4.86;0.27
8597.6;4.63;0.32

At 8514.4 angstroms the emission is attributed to [N II] 6583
